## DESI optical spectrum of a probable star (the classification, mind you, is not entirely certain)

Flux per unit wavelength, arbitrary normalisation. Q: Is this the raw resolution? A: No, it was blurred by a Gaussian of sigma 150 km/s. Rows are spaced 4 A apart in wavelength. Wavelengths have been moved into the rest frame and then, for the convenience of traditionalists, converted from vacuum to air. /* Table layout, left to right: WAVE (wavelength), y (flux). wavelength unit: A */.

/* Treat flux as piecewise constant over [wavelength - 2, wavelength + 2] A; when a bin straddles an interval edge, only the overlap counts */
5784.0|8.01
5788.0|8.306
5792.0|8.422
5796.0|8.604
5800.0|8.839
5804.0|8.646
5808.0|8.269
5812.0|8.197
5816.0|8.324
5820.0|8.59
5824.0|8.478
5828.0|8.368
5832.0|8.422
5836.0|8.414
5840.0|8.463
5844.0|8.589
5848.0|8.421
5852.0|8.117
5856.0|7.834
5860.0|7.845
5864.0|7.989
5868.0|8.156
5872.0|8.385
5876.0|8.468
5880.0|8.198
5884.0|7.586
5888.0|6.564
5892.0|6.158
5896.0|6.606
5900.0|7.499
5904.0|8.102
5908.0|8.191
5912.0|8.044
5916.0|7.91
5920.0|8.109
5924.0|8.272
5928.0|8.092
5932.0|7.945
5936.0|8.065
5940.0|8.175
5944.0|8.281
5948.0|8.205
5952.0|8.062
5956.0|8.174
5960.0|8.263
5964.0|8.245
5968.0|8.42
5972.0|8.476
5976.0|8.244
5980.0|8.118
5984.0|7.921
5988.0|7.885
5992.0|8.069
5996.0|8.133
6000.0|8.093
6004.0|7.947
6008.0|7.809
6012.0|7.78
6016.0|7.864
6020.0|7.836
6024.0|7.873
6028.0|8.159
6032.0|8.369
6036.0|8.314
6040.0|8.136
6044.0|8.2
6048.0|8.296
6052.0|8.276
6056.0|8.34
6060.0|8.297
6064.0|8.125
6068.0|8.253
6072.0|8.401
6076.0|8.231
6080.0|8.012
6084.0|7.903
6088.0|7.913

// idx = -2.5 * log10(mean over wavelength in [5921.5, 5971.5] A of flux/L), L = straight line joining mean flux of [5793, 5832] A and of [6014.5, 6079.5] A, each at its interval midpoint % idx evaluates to 0.02 mag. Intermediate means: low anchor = 8.48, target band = 8.19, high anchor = 8.18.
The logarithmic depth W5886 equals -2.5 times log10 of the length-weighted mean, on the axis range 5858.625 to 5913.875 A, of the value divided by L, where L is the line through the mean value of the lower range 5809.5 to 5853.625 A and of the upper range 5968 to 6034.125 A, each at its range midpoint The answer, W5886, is 0.08 mag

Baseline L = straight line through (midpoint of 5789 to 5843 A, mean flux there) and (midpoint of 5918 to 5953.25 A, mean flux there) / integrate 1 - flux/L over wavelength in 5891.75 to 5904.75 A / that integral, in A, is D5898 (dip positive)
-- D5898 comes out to 1.8 A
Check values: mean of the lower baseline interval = 8.46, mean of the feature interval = 7.12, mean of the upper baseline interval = 8.14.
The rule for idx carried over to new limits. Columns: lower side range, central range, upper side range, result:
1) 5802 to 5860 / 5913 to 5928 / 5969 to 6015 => 0.01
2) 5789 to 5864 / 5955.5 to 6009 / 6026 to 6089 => 0.02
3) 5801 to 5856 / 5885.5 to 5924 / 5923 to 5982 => 0.11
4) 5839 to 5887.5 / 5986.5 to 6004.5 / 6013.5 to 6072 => 0.02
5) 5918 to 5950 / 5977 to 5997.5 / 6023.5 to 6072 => 0.02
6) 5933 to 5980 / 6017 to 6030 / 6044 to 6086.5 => 0.04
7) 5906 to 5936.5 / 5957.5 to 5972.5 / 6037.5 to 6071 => -0.03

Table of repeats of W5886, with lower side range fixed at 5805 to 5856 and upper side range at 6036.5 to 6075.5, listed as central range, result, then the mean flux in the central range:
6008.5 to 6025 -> 0.06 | 7.83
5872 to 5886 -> 0.03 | 8.13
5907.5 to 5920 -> 0.04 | 8.04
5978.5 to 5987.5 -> 0.04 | 7.99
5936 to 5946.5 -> 0.02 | 8.2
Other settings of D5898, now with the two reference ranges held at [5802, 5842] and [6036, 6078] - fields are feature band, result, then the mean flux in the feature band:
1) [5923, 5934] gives 0.3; 8.09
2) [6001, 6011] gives 0.5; 7.89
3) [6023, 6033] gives 0.2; 8.14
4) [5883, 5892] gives 1.7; 6.81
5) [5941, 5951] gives 0.1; 8.22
